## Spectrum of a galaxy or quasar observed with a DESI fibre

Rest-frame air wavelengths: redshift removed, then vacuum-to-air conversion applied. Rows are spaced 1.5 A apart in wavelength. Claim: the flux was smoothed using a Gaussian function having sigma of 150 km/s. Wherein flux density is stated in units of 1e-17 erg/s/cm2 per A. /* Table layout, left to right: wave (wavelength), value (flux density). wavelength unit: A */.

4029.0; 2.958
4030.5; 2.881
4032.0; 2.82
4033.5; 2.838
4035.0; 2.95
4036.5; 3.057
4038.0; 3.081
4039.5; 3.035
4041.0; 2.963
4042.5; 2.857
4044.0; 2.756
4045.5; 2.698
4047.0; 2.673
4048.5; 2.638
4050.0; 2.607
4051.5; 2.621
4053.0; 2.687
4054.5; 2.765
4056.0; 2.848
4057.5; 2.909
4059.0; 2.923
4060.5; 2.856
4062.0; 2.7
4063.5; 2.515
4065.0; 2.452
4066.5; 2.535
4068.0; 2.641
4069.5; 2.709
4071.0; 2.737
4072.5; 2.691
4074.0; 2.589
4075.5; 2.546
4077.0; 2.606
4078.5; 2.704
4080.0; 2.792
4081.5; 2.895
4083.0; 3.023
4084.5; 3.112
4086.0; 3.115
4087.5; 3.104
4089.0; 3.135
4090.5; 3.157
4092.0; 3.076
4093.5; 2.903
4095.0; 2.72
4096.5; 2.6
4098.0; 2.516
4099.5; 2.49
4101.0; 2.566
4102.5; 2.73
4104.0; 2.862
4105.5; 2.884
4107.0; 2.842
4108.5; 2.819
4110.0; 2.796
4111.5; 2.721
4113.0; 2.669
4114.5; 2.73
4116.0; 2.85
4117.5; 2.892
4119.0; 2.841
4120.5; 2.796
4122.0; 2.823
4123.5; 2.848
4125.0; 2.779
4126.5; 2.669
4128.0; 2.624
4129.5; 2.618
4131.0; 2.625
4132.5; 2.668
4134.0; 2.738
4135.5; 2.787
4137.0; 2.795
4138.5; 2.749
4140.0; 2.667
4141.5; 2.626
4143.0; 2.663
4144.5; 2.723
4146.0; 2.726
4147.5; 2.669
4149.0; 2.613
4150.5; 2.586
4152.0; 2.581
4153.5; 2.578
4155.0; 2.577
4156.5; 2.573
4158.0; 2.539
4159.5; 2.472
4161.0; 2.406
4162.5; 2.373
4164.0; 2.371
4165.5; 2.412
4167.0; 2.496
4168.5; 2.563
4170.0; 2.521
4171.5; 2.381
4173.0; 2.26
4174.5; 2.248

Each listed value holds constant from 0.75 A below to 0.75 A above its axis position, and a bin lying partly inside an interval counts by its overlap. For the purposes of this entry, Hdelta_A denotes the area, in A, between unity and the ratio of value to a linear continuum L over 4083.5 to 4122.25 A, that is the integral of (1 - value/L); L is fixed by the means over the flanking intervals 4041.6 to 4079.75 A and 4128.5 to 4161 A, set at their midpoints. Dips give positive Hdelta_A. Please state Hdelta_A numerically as -2.5 A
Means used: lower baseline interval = 2.69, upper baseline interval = 2.64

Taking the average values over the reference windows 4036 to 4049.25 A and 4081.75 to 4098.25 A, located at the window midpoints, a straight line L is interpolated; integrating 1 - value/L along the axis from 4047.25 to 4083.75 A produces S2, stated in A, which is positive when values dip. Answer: 2.5 A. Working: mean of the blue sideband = 2.86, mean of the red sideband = 2.96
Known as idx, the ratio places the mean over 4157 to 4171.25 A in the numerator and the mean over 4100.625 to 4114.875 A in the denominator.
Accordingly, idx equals 0.89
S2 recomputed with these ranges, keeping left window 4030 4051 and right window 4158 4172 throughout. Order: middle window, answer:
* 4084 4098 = -1.5 A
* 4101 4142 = -2.6 A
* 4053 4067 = 0.3 A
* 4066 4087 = -0.3 A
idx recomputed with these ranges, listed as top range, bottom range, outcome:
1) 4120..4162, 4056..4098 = 0.95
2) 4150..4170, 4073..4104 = 0.89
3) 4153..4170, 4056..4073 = 0.92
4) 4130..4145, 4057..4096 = 0.96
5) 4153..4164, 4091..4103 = 0.92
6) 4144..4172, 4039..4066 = 0.92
